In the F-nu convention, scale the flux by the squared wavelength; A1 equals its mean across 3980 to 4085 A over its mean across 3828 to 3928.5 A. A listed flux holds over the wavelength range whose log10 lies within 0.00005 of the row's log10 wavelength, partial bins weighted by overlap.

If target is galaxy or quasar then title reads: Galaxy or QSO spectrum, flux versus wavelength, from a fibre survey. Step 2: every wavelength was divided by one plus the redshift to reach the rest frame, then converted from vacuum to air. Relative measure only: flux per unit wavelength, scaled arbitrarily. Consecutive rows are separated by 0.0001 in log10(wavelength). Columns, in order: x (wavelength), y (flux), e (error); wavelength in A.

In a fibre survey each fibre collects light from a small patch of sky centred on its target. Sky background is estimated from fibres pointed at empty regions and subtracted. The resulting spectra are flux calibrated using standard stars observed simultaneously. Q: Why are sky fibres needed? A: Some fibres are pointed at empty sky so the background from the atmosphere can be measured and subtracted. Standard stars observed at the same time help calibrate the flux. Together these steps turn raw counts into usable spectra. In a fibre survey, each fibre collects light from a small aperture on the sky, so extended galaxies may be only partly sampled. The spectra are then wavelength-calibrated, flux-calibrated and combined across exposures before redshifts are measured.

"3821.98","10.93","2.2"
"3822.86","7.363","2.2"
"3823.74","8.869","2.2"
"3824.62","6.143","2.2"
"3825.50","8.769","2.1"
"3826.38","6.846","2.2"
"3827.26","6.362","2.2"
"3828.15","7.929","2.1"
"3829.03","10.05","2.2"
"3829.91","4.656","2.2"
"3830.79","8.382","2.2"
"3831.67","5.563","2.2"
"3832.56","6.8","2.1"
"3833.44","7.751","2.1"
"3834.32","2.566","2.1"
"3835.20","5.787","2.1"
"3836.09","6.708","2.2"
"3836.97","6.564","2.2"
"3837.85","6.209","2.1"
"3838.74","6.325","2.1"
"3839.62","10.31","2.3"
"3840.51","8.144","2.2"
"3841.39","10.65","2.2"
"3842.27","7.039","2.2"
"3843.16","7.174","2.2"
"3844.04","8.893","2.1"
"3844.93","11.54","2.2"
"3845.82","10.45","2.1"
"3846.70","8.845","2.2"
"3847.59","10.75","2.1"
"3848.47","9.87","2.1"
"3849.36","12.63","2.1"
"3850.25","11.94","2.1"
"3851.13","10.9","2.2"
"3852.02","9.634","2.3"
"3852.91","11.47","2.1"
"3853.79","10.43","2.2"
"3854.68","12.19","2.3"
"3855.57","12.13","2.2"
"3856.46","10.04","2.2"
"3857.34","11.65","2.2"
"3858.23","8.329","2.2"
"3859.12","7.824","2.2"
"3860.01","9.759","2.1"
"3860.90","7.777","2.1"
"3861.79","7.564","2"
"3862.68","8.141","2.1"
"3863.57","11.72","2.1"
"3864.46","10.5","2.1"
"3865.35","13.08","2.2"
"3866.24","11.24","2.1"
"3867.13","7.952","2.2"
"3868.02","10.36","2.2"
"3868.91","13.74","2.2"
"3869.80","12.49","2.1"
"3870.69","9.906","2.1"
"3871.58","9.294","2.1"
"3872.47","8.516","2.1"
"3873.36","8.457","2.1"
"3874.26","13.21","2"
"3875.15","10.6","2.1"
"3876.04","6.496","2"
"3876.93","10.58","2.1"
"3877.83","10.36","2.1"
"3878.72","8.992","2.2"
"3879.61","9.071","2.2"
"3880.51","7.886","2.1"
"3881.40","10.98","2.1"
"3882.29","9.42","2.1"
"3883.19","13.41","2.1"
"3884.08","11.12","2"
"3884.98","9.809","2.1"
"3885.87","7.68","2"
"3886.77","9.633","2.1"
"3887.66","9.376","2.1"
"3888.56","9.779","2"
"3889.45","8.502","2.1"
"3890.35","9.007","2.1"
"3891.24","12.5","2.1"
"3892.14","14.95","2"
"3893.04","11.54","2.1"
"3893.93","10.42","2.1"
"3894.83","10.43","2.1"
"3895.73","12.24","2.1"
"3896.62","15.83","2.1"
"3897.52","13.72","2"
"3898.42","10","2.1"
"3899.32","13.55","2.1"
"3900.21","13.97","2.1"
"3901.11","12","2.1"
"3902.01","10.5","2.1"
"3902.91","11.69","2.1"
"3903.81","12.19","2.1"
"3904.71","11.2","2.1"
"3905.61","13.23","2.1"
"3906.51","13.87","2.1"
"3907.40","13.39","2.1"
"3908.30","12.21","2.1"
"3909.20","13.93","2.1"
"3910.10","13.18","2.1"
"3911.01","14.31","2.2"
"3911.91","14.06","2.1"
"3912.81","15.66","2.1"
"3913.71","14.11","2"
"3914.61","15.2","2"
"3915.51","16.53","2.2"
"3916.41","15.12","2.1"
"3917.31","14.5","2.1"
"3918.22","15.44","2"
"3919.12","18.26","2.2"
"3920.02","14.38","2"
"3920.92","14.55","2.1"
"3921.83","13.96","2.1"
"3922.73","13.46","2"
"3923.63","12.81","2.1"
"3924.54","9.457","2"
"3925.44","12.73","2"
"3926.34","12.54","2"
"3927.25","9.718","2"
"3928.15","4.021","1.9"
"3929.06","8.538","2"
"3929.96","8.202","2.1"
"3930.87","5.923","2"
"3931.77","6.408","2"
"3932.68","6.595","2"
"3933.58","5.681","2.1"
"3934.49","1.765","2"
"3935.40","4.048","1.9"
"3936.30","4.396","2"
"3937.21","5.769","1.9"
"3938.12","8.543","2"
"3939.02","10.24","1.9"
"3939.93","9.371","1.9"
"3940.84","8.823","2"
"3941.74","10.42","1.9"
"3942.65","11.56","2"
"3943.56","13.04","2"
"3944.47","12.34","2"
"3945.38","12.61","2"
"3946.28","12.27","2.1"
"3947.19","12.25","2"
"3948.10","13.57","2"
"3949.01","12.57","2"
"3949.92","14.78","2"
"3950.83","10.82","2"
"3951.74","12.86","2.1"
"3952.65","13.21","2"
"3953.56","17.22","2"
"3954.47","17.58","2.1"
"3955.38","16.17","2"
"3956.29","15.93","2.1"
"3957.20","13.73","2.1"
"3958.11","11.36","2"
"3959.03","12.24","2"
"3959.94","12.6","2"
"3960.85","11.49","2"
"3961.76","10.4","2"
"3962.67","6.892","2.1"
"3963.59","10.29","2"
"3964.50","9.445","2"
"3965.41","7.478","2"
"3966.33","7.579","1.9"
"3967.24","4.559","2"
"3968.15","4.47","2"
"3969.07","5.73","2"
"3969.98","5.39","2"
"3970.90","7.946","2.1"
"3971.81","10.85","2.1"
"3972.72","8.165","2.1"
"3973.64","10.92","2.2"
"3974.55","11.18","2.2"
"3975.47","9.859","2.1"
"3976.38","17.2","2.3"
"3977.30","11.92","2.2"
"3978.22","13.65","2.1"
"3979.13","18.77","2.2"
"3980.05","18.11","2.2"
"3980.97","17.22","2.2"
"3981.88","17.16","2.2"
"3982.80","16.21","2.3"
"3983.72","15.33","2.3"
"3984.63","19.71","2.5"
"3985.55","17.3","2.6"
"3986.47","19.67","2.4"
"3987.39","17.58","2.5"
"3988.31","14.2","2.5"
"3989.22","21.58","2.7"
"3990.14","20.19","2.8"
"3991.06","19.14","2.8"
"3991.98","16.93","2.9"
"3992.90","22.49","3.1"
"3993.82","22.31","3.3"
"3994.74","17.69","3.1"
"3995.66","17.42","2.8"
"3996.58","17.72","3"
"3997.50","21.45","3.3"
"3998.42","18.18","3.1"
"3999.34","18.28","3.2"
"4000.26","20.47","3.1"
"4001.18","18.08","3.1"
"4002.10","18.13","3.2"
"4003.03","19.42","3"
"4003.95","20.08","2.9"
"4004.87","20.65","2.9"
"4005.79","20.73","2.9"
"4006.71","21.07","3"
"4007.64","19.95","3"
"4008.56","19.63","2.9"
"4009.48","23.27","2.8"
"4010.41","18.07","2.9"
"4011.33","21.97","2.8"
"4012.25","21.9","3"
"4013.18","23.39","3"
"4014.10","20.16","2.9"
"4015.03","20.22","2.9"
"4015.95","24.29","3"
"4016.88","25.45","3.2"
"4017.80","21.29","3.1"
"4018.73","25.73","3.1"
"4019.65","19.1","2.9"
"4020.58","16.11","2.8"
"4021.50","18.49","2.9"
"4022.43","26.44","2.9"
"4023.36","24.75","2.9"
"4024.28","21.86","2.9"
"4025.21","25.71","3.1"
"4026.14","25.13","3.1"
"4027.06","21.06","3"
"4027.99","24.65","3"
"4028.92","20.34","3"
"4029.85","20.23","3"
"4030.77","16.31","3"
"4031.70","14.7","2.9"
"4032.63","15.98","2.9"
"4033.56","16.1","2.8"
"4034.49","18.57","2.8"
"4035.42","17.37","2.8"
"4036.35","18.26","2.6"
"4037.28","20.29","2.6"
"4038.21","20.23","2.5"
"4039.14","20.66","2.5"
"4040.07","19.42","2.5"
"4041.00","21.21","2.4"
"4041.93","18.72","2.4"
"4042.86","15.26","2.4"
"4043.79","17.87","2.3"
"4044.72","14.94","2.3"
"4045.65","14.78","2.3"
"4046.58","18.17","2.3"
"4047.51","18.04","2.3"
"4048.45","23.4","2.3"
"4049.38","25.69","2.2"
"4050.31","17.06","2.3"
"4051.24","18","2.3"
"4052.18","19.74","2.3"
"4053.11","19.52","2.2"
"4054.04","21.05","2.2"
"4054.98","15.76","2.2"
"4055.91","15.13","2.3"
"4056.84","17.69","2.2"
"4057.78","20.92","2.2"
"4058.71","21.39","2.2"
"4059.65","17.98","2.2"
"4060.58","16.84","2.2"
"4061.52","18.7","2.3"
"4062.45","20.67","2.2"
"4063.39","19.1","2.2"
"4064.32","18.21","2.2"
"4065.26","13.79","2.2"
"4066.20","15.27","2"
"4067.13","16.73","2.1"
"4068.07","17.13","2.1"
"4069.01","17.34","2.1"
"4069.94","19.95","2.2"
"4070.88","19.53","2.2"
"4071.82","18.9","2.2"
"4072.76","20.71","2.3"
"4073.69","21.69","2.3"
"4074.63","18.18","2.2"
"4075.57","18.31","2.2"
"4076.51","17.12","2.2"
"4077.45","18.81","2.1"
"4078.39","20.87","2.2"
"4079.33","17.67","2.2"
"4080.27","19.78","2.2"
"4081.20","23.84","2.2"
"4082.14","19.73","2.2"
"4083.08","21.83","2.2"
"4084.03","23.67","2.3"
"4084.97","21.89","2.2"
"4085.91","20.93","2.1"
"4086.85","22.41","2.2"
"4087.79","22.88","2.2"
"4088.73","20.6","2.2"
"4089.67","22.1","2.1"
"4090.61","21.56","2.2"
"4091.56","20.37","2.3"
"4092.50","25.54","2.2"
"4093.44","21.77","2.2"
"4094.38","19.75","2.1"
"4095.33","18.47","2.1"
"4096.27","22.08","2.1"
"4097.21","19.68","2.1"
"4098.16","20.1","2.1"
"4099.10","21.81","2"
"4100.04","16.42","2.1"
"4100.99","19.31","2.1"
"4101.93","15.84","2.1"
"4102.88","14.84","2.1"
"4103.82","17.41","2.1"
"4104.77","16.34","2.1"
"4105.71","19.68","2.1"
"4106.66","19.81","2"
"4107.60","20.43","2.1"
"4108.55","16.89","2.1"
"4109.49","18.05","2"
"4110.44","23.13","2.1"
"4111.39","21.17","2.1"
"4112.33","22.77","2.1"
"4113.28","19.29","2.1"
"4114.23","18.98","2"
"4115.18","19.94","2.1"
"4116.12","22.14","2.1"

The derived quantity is 1.95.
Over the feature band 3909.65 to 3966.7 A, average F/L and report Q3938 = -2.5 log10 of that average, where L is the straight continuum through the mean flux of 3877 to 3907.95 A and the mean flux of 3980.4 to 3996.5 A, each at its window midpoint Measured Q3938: 0.25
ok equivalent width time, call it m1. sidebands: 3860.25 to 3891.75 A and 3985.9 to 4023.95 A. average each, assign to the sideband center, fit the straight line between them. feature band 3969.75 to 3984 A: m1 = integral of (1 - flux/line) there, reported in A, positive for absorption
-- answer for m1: 3.9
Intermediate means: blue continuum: 9.98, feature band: 13.2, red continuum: 20.3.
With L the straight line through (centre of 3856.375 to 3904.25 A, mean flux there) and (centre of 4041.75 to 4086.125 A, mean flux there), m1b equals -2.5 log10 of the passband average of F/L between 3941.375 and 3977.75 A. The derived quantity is 0.24 mag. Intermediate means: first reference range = 10.6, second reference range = 18.9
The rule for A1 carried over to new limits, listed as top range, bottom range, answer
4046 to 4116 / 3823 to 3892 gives 2.35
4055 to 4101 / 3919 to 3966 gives 1.95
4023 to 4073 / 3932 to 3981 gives 1.85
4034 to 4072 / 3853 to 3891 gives 2.03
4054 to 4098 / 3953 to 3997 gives 1.48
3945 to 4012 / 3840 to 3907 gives 1.51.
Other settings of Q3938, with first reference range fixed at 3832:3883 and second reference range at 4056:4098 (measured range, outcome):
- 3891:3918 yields -0.133 mag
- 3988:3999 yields -0.206 mag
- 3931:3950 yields 0.410 mag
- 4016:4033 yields -0.231 mag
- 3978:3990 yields -0.142 mag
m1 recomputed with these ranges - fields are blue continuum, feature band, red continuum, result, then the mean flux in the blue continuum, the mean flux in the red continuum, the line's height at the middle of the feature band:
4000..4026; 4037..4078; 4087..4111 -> 3.9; 21.4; 19.8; 20.6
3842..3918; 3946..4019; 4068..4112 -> -1.4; 11.2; 20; 15.5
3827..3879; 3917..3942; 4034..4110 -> 6.0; 9.26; 19.2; 12.7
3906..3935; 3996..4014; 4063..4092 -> -4.5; 11.9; 19.7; 16.1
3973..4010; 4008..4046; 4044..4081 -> -4.1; 18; 18.6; 18.3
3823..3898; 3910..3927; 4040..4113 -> -2.8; 9.56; 19.4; 12.2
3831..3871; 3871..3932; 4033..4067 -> 0.3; 9.36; 18.5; 11.7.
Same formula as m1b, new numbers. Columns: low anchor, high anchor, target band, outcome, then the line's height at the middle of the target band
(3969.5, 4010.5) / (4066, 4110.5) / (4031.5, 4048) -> 0.04 mag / 18.4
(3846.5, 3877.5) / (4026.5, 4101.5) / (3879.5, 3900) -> 0.06 mag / 11.5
